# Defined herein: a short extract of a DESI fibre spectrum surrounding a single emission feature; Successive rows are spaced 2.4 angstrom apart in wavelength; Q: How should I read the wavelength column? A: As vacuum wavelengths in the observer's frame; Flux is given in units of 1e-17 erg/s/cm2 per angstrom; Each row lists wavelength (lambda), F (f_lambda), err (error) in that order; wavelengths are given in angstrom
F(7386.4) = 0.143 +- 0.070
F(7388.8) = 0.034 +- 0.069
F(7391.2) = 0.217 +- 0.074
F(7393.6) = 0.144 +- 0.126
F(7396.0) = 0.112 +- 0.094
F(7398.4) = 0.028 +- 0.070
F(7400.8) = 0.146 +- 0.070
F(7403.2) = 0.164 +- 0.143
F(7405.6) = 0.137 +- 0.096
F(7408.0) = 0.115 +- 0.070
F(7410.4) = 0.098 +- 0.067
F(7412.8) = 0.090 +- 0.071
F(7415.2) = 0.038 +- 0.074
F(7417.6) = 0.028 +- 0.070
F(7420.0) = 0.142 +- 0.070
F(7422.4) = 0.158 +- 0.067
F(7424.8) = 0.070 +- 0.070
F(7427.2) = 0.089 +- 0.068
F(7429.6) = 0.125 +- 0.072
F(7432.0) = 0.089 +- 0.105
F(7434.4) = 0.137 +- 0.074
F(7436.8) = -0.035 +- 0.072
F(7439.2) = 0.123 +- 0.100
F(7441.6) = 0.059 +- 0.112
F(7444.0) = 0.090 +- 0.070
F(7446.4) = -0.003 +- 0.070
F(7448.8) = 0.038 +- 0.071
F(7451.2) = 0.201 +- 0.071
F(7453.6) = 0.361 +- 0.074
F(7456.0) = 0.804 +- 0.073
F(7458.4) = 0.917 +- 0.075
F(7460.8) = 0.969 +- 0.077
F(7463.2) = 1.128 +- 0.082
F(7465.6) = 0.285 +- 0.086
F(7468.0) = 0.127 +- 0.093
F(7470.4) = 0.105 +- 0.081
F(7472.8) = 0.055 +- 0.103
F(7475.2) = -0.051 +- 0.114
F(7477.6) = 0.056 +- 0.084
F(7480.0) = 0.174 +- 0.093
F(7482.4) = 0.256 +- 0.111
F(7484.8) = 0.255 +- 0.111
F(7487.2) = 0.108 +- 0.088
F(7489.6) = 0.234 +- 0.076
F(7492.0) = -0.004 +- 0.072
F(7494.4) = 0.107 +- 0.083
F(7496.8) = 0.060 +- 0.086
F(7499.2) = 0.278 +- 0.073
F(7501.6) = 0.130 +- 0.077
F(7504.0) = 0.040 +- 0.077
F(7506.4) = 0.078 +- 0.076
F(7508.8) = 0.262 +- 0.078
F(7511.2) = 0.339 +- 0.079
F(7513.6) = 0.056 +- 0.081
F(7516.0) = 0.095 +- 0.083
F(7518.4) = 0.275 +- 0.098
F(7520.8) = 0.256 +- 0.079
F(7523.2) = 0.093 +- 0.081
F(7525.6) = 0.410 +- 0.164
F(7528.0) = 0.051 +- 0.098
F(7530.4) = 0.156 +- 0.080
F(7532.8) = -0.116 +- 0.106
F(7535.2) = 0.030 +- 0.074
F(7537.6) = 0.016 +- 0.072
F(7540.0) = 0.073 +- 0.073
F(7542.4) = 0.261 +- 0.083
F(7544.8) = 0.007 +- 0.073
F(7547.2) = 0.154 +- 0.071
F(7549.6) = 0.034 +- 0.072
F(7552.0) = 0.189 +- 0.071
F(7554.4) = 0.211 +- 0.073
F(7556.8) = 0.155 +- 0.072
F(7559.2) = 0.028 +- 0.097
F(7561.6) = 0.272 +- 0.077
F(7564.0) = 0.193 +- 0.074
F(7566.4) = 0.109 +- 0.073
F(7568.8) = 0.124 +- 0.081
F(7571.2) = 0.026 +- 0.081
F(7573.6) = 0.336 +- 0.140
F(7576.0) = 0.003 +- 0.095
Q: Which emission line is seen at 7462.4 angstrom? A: [O II] 3727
